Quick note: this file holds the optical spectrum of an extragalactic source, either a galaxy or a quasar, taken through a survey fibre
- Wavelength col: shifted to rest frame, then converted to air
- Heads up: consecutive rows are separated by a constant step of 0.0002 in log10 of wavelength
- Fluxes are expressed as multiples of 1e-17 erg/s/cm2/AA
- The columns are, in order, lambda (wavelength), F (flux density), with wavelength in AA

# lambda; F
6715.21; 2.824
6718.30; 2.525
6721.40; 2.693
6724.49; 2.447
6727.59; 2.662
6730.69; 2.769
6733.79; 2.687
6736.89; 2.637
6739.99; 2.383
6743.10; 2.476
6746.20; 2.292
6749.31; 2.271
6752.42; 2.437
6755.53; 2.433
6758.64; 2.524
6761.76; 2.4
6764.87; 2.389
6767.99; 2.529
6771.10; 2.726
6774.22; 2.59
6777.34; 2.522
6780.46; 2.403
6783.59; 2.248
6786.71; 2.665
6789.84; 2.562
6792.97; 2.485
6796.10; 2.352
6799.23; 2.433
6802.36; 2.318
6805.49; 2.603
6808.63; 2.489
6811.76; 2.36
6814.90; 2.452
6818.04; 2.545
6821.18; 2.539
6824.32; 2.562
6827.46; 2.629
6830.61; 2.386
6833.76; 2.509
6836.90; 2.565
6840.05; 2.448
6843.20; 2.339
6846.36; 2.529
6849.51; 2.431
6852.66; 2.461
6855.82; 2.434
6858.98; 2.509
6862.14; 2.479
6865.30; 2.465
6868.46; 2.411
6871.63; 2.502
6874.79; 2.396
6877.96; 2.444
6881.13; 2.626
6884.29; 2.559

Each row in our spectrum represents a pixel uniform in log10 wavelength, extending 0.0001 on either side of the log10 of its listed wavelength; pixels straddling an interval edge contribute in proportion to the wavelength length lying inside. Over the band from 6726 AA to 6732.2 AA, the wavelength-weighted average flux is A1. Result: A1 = 2.71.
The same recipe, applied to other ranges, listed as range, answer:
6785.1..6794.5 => 2.57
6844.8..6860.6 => 2.47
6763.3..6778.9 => 2.55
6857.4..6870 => 2.47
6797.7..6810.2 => 2.46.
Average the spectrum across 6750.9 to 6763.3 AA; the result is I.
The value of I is 2.45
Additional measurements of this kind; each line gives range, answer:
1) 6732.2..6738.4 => 2.66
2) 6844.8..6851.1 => 2.48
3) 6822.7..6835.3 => 2.52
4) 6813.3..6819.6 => 2.5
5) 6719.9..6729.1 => 2.6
